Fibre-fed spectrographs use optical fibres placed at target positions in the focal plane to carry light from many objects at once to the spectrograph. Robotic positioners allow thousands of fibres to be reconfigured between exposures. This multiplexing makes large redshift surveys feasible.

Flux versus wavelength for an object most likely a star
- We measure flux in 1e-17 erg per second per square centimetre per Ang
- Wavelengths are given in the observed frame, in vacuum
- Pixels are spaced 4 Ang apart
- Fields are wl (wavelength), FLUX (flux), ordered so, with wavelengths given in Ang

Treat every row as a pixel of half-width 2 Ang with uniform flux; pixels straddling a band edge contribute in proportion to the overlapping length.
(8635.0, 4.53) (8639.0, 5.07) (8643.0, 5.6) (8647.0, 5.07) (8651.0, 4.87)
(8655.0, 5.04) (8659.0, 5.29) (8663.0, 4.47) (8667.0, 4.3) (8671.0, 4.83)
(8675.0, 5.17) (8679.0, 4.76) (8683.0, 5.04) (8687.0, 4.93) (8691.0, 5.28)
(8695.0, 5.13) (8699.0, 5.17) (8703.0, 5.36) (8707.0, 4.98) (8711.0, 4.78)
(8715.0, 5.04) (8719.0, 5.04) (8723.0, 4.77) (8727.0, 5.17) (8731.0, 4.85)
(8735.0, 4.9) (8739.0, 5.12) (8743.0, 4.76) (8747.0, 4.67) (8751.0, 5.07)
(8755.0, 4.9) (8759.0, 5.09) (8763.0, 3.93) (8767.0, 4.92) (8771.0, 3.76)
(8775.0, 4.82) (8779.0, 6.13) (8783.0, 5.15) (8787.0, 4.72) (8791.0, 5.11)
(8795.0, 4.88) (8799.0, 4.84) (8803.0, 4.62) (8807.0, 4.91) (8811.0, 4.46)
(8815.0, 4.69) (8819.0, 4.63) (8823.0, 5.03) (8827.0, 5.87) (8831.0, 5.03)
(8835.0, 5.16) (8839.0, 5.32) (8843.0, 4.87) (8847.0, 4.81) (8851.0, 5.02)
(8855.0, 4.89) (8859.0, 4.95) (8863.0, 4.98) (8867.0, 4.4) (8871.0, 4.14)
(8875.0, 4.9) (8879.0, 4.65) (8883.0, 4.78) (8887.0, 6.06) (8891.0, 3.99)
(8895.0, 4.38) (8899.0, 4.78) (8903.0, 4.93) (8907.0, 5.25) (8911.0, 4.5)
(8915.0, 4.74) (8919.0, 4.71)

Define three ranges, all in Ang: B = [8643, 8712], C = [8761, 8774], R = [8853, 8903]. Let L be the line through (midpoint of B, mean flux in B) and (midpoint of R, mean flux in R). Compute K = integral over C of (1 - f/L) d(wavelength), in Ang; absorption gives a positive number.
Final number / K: 1.7 Ang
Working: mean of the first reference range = 4.99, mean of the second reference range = 4.75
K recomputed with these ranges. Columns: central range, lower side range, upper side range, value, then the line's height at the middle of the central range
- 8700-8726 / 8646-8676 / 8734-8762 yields -0.67 Ang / 4.88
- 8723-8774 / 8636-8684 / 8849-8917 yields 1.26 Ang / 4.88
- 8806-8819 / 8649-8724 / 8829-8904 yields 0.58 Ang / 4.88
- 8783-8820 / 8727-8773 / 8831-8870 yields 0.35 Ang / 4.83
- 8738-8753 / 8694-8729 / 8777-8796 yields 0.68 Ang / 5.12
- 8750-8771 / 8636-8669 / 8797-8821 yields 0.45 Ang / 4.77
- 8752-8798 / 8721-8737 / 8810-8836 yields 0.91 Ang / 4.96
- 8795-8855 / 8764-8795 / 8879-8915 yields -0.87 Ang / 4.87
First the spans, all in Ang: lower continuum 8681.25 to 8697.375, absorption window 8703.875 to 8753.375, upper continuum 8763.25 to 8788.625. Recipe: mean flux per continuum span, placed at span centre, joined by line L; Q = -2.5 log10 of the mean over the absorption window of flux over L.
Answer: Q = 0.01 mag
